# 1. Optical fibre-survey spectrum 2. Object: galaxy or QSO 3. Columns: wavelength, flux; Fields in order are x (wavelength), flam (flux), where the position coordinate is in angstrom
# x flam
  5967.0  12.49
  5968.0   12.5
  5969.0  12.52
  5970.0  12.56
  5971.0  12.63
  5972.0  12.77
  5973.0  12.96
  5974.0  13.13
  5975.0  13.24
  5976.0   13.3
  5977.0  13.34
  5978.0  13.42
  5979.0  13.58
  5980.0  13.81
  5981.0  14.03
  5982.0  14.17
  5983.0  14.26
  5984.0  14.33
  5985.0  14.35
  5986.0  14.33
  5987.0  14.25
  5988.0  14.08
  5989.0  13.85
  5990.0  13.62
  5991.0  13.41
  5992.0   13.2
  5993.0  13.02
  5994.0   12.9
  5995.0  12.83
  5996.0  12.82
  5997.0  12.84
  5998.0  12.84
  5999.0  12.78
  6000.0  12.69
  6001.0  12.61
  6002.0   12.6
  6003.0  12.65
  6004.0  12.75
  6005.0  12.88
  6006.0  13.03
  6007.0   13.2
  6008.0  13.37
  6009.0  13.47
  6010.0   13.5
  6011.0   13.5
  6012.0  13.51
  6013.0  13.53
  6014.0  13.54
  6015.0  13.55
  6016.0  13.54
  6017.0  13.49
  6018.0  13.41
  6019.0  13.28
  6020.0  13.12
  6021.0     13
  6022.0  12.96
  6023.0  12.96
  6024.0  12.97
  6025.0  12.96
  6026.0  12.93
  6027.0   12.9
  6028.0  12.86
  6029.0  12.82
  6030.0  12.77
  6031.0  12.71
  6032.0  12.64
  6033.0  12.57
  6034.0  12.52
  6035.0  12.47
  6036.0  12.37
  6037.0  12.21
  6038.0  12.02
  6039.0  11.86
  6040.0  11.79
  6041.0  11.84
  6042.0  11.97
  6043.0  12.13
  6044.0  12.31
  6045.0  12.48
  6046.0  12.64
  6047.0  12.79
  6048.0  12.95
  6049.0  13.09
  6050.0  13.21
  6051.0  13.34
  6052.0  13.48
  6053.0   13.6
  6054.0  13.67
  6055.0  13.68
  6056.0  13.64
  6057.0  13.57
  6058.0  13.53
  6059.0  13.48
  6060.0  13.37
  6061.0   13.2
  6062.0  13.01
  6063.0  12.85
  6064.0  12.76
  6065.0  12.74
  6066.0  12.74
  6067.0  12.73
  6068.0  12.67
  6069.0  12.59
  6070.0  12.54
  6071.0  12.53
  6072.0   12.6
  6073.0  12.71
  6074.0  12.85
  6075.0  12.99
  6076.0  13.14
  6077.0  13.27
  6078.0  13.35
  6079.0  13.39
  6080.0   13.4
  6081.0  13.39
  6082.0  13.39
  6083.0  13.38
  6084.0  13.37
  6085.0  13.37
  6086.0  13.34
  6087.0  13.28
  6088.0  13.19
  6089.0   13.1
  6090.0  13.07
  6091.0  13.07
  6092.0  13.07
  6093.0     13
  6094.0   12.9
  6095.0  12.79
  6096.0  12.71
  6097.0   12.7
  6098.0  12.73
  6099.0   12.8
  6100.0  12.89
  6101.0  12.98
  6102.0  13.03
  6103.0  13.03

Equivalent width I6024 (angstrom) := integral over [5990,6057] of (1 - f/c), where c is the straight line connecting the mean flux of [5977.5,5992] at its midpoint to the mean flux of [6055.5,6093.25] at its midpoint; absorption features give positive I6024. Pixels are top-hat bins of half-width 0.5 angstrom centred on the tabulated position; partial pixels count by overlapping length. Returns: 3.15 angstrom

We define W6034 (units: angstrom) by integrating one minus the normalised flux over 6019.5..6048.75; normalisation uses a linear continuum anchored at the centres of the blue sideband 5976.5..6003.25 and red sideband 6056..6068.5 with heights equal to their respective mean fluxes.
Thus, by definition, 1.42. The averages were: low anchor 13.4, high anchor 13.1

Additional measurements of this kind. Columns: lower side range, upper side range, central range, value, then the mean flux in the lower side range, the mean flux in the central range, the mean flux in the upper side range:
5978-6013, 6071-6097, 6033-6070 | 1.1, 13.4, 12.8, 13.1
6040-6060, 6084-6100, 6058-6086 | -0.1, 13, 13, 13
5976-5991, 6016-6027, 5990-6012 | 0.9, 13.9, 13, 13.1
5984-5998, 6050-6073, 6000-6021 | 0.3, 13.5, 13.2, 13.1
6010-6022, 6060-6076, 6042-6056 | 0.0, 13.4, 13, 12.8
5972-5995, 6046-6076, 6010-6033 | 0.4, 13.6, 13.1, 13.1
